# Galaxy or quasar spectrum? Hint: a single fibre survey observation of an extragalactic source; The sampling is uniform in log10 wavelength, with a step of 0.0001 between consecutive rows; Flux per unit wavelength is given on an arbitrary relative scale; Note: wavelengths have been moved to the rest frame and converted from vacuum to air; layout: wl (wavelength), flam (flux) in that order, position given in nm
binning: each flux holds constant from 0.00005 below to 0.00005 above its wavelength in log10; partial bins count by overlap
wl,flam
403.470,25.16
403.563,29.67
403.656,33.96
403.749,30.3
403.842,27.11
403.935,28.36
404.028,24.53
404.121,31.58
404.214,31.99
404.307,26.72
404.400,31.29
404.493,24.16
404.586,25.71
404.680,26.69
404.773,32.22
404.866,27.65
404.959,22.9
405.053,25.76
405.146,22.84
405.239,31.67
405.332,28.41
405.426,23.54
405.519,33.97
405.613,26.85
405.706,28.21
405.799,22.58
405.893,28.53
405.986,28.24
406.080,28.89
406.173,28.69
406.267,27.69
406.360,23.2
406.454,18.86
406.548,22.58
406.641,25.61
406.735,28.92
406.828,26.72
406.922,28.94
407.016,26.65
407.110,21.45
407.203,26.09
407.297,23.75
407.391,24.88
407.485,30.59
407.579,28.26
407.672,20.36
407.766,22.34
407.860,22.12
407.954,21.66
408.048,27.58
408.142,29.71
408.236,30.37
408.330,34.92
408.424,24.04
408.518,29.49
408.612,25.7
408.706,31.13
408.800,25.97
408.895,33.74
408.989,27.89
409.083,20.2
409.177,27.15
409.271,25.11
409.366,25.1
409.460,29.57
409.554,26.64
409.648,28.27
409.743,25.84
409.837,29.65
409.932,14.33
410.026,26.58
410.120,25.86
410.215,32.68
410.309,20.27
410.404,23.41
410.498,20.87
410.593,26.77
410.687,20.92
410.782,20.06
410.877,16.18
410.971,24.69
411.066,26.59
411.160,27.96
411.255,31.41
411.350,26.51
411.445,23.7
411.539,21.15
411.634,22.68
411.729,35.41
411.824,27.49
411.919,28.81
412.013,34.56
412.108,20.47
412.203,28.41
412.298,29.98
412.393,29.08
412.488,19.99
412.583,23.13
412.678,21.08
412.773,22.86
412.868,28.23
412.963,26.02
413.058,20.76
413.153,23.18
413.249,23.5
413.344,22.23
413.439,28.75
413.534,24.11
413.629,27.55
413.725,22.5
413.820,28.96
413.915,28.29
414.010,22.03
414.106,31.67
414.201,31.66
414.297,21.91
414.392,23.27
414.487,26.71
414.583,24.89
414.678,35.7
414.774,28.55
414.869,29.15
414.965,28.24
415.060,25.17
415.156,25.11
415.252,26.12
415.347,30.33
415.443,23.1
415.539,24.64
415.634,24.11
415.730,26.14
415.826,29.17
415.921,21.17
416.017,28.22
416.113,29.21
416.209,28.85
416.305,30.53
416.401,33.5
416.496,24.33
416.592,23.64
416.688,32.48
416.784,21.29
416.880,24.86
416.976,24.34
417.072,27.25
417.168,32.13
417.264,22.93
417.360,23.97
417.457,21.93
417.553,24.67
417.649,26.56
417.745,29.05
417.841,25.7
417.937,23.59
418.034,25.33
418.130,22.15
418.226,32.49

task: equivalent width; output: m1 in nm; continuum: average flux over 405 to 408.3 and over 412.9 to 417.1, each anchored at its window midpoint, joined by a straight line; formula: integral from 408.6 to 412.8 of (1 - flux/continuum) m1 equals 0.10 nm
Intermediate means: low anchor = 26.2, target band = 25.7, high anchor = 26.4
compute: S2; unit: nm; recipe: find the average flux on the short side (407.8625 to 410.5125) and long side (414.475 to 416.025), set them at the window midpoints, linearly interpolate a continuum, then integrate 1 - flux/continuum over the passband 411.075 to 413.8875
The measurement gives 0.08 nm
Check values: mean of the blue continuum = 26.6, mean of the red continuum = 26.8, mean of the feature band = 25.9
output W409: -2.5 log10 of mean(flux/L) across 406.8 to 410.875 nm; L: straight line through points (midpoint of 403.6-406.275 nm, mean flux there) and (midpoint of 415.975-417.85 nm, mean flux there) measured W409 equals 0.07 mag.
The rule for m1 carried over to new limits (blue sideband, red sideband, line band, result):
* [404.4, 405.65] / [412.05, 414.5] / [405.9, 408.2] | 0.10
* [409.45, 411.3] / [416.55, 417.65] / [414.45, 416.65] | -0.17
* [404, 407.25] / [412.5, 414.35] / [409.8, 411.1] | 0.12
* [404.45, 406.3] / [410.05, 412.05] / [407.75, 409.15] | -0.05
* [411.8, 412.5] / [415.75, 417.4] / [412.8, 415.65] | 0.12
